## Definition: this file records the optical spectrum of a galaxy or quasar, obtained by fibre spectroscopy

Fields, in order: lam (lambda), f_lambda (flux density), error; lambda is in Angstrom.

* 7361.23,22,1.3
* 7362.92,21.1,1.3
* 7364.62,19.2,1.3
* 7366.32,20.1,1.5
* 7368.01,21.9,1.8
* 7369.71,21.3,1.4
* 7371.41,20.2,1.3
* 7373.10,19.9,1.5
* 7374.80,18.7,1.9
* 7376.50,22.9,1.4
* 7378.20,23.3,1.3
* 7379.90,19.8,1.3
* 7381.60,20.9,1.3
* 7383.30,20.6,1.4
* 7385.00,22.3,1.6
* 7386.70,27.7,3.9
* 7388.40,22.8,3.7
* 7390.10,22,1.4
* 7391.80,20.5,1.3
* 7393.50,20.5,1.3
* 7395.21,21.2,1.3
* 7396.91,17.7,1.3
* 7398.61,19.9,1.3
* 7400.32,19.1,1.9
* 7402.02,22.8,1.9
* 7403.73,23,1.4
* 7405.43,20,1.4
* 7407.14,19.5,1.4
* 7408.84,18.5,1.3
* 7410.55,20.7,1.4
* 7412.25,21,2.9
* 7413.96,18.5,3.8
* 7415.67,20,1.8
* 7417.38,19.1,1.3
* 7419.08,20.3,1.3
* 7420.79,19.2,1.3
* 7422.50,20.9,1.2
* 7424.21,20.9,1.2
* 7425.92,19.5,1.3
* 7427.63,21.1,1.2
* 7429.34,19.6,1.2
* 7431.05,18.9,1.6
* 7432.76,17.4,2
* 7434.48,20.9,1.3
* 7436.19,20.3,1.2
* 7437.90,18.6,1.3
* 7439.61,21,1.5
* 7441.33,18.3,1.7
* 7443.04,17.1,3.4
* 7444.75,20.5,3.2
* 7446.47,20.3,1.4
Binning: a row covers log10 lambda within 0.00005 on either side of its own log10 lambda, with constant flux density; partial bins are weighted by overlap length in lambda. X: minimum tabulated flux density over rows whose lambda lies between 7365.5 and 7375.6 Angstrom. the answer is 18.7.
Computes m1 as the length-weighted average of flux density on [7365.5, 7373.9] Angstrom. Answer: 20.7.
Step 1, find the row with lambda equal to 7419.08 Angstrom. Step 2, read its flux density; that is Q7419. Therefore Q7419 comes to 20.3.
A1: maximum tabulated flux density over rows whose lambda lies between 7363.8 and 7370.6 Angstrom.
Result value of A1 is 21.9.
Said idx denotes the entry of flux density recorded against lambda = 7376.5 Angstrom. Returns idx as 22.9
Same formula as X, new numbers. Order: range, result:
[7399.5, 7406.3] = 19.1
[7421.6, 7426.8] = 19.5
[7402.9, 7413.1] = 18.5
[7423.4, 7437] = 17.4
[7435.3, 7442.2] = 18.3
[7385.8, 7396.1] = 20.5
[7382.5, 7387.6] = 20.6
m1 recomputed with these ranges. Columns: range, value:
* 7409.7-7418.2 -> 19.9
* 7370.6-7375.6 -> 19.6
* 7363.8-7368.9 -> 20.4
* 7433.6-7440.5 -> 20.2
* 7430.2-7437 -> 19.4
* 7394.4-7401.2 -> 19.5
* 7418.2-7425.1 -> 20.3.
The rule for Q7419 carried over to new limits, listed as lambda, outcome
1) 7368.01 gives 21.9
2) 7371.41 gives 20.2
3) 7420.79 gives 19.2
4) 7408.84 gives 18.5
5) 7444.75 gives 20.5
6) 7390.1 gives 22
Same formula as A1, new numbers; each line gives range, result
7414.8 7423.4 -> 20.9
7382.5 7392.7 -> 27.7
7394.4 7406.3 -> 23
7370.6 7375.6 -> 20.2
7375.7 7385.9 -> 23.3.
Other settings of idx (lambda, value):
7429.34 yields 19.6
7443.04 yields 17.1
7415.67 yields 20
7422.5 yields 20.9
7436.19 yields 20.3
